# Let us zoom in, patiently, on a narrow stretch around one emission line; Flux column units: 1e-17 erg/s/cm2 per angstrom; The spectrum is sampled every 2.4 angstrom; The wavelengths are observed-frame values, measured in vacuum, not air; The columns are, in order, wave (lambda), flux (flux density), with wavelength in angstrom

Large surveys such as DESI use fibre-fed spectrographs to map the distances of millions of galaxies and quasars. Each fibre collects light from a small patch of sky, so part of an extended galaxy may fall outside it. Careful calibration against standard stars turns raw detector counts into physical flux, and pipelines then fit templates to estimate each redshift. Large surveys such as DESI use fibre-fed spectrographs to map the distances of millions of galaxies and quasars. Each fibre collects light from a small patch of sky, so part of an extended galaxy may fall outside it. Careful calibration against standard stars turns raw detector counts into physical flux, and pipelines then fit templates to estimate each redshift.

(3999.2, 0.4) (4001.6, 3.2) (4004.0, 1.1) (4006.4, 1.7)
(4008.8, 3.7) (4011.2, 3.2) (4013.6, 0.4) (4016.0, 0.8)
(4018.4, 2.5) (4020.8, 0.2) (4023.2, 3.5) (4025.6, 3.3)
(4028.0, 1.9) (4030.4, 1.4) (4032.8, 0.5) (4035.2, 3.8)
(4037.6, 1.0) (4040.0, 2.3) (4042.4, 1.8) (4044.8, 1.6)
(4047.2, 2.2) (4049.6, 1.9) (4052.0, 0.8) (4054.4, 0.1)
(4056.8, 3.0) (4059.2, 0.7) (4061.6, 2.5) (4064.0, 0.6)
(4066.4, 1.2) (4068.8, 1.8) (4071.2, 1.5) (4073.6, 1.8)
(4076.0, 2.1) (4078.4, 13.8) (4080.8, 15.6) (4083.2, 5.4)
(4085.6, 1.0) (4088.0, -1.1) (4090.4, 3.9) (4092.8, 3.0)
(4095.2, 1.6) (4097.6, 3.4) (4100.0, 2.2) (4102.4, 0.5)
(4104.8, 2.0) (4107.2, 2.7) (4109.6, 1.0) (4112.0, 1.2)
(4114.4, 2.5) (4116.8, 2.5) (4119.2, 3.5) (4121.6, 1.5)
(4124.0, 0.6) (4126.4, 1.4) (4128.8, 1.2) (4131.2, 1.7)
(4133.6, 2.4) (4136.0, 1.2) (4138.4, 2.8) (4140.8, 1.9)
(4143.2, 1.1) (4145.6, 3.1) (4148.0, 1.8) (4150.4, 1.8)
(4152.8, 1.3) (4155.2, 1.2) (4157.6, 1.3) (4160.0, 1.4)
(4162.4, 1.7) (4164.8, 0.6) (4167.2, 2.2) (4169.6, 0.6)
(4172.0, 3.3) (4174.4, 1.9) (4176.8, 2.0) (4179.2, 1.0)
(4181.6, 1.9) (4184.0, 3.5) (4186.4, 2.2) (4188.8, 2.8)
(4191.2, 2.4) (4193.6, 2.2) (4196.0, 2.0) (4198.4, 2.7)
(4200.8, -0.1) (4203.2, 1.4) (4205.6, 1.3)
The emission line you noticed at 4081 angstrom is [O II]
